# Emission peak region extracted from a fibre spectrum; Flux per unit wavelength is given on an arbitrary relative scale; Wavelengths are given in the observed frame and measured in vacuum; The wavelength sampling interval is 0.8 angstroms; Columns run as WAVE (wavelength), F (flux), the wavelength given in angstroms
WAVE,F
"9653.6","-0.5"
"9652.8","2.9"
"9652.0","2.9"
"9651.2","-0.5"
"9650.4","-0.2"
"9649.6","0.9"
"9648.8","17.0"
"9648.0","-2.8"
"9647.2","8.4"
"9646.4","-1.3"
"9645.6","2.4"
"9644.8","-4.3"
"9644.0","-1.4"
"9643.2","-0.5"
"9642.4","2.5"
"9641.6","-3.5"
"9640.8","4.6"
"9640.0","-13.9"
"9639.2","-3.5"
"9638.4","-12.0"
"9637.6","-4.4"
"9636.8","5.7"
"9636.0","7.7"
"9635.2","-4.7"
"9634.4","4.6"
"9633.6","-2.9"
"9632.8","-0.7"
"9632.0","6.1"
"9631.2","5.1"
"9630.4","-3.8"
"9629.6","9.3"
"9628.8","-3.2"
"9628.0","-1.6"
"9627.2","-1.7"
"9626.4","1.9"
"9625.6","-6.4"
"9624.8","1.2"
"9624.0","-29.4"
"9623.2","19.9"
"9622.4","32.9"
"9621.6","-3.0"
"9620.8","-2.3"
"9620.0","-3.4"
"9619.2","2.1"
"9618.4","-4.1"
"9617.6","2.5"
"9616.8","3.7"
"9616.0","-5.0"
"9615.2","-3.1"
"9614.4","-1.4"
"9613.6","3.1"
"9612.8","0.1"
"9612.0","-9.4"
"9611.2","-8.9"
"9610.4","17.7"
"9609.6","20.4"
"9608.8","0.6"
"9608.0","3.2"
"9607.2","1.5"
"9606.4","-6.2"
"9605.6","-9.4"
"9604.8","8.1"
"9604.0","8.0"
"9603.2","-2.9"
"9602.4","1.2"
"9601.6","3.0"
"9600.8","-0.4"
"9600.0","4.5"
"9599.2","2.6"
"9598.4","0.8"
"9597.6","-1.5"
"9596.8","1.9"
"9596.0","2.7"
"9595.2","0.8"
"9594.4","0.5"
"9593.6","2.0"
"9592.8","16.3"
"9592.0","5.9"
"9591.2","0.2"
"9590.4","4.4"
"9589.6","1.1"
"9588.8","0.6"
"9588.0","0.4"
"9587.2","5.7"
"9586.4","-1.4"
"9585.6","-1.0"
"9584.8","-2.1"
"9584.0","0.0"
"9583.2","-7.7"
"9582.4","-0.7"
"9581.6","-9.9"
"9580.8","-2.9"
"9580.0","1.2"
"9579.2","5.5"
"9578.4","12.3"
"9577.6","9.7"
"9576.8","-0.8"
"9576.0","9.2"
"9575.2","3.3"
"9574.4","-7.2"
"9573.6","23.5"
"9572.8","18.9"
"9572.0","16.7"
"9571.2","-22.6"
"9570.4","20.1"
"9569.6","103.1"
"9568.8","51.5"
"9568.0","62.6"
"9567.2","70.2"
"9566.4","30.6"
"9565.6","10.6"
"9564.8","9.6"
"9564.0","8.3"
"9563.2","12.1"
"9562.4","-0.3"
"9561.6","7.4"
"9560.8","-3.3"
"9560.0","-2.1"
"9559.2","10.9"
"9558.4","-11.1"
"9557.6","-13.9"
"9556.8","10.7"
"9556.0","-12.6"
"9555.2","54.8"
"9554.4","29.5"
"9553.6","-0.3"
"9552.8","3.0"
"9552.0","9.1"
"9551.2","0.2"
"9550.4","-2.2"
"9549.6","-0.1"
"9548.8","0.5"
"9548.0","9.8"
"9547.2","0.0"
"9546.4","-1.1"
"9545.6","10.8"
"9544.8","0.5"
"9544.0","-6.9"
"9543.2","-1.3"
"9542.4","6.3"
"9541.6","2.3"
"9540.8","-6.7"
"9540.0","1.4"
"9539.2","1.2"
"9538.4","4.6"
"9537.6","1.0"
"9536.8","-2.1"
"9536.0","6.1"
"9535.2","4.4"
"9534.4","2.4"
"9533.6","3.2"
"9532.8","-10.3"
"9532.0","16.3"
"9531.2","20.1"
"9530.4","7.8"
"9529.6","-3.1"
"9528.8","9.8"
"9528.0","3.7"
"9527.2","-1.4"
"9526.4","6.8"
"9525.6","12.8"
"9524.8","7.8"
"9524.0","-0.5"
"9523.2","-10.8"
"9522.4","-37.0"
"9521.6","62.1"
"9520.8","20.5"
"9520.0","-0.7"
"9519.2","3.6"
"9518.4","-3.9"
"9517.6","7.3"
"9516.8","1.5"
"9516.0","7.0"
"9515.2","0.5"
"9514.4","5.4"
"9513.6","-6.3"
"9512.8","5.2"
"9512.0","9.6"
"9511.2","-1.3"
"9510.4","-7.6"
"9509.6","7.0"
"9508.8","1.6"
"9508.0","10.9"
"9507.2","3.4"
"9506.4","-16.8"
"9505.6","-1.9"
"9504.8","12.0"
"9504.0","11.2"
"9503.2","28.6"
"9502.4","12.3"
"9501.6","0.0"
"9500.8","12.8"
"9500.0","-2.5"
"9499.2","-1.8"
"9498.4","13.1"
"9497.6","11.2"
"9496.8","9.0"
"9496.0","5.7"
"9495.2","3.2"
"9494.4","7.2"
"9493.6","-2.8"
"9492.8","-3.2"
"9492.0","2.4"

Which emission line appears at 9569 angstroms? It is Hbeta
